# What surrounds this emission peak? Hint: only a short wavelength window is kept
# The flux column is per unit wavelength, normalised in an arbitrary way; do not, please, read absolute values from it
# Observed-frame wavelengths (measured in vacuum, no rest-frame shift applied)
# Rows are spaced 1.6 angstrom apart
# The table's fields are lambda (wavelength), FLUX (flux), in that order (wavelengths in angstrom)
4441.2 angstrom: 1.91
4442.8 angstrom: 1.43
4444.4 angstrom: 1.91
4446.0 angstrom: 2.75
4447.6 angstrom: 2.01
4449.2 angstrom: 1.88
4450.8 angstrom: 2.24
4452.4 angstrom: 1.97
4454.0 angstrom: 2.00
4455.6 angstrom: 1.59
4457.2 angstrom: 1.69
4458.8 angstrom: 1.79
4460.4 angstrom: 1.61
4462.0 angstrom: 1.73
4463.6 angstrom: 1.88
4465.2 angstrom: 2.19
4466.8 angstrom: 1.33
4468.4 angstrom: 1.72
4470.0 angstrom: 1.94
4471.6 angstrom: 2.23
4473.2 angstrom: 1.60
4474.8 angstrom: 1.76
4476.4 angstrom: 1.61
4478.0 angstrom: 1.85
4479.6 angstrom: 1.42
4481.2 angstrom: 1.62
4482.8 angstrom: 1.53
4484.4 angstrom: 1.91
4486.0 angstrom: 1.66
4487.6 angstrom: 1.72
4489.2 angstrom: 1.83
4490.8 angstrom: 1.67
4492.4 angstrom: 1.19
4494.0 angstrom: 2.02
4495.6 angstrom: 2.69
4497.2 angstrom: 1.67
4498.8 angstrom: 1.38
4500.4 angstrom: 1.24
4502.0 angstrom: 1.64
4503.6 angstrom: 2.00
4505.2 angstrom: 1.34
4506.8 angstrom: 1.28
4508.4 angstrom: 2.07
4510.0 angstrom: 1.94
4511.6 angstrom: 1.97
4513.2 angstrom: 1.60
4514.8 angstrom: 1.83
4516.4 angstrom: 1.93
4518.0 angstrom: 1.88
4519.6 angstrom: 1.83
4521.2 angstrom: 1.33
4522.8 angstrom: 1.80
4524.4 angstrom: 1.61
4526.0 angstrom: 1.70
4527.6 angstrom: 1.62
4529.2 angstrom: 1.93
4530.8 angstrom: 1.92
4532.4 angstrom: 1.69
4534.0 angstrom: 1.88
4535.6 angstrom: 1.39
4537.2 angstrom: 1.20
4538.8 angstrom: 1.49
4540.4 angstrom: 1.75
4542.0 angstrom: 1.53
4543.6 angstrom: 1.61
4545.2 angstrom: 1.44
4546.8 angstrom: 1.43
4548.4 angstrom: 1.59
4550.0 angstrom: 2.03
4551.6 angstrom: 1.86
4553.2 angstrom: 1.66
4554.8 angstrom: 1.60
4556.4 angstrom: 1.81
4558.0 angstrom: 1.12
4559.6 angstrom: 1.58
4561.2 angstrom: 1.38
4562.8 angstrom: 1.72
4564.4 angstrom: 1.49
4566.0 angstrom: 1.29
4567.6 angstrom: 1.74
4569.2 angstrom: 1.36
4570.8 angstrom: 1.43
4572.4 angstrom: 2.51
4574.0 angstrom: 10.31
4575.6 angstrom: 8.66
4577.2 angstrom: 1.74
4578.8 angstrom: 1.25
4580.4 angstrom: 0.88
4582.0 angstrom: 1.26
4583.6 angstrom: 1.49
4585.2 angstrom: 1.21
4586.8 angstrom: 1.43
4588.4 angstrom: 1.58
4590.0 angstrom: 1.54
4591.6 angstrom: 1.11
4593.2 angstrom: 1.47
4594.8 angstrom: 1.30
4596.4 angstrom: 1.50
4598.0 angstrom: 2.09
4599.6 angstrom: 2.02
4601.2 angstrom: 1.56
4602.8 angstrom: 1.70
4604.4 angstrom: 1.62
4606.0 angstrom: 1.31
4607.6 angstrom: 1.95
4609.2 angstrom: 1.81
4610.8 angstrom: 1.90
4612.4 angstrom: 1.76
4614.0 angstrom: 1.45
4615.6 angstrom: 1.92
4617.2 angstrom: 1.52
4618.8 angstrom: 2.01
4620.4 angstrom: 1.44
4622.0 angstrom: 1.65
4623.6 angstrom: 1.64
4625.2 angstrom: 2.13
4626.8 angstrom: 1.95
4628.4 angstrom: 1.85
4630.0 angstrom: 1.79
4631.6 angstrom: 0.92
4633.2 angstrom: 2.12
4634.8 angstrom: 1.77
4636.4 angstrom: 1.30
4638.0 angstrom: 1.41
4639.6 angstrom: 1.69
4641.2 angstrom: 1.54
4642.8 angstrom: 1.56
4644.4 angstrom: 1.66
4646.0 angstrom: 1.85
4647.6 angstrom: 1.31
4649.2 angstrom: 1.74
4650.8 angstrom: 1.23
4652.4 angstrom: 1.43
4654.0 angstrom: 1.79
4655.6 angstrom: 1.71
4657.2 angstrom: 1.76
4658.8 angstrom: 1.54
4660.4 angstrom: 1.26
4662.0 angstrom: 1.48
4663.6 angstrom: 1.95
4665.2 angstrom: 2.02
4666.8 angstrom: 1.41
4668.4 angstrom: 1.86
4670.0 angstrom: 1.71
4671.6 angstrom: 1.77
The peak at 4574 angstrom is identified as Hgamma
